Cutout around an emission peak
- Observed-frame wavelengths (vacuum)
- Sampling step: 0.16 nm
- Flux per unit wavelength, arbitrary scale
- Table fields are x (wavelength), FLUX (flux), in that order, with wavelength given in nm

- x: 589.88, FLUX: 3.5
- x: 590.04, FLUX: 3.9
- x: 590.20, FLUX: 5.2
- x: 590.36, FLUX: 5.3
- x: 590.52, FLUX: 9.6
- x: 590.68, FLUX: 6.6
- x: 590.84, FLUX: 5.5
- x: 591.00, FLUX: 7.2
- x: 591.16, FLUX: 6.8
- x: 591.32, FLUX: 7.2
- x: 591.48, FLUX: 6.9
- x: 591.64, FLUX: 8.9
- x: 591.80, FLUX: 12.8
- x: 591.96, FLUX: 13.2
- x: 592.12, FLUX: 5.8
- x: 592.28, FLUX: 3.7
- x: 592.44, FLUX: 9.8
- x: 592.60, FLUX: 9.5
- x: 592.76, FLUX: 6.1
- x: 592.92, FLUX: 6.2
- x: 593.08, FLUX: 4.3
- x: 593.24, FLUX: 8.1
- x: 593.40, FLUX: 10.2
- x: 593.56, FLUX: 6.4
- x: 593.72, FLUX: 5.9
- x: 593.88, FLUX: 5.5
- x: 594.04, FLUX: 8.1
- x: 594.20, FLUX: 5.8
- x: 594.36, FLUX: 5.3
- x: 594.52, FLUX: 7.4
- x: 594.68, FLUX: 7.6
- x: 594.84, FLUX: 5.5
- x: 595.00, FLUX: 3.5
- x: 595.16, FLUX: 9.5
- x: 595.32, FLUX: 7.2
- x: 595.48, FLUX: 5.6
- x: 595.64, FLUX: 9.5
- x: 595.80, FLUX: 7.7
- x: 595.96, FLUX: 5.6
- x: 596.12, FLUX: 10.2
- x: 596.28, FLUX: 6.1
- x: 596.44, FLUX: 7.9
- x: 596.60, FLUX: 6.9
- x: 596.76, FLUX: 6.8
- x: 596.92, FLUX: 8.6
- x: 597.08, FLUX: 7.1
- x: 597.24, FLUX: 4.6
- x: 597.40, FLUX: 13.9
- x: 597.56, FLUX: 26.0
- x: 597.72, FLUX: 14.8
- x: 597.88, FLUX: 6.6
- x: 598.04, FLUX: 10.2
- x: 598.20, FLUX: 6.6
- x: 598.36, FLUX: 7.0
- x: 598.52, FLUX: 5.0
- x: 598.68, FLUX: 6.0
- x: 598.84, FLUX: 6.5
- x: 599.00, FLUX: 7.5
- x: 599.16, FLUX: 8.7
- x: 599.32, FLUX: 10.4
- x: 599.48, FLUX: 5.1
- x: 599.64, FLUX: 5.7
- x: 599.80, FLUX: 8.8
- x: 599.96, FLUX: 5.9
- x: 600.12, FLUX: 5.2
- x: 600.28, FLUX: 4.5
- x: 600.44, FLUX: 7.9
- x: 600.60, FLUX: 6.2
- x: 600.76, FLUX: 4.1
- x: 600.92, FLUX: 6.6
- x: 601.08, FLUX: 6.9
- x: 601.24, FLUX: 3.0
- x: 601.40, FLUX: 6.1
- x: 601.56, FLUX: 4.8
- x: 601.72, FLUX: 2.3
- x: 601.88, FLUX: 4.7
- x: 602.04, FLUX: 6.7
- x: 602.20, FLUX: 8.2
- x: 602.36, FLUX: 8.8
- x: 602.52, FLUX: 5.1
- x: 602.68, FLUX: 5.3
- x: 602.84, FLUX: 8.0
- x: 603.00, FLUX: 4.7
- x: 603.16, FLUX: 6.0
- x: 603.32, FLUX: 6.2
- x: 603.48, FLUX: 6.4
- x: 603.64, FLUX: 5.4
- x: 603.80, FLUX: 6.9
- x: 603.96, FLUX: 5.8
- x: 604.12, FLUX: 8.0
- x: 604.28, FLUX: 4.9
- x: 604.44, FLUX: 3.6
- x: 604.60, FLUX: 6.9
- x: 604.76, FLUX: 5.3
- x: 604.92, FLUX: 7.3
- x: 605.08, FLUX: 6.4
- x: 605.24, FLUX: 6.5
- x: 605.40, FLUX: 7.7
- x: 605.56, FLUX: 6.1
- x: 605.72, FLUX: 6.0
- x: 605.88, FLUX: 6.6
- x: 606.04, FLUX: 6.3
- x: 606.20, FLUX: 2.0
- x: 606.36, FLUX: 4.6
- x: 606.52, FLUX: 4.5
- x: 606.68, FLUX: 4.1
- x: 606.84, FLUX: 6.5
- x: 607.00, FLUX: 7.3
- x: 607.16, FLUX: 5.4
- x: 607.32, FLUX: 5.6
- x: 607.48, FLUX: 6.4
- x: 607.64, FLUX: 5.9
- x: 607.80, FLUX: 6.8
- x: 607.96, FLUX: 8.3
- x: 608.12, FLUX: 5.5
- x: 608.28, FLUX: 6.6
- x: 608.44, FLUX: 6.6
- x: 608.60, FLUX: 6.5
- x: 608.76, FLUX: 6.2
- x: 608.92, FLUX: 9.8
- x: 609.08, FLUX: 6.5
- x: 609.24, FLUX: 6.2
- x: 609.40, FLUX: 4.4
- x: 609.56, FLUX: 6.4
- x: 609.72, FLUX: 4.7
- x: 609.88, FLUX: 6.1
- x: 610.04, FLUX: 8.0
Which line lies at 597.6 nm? [O III] 5007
